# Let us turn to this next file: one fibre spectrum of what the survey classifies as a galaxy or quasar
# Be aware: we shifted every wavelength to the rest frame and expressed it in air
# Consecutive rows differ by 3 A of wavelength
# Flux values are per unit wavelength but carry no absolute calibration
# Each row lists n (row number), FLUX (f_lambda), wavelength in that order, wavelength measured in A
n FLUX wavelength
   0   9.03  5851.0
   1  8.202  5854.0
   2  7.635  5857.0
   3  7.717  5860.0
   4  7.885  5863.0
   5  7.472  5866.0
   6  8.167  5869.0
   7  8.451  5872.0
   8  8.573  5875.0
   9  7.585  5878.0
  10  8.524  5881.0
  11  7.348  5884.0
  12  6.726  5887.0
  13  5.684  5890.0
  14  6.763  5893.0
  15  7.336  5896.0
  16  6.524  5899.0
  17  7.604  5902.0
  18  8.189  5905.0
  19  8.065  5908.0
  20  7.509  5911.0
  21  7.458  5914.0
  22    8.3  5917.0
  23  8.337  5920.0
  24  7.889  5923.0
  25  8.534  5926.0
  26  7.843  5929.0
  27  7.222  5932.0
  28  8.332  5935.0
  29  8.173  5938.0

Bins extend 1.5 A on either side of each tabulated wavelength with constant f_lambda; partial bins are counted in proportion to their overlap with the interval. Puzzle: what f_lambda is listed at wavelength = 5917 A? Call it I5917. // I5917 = 8.3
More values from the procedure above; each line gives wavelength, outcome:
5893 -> 6.763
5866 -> 7.472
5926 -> 8.534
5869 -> 8.167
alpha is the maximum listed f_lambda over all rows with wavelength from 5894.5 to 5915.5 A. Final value 8.189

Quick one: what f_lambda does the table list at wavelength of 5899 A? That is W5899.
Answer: 6.524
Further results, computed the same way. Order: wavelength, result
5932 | 7.222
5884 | 7.348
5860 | 7.717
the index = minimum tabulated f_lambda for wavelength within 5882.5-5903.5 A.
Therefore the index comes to 5.684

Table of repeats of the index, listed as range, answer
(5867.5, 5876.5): 8.167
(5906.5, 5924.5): 7.458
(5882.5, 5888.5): 6.726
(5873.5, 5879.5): 7.585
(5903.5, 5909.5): 8.065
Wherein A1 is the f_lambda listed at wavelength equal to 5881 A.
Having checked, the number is 8.524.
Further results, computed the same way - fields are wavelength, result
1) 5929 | 7.843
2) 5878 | 7.585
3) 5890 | 5.684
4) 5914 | 7.458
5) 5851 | 9.03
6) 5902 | 7.604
